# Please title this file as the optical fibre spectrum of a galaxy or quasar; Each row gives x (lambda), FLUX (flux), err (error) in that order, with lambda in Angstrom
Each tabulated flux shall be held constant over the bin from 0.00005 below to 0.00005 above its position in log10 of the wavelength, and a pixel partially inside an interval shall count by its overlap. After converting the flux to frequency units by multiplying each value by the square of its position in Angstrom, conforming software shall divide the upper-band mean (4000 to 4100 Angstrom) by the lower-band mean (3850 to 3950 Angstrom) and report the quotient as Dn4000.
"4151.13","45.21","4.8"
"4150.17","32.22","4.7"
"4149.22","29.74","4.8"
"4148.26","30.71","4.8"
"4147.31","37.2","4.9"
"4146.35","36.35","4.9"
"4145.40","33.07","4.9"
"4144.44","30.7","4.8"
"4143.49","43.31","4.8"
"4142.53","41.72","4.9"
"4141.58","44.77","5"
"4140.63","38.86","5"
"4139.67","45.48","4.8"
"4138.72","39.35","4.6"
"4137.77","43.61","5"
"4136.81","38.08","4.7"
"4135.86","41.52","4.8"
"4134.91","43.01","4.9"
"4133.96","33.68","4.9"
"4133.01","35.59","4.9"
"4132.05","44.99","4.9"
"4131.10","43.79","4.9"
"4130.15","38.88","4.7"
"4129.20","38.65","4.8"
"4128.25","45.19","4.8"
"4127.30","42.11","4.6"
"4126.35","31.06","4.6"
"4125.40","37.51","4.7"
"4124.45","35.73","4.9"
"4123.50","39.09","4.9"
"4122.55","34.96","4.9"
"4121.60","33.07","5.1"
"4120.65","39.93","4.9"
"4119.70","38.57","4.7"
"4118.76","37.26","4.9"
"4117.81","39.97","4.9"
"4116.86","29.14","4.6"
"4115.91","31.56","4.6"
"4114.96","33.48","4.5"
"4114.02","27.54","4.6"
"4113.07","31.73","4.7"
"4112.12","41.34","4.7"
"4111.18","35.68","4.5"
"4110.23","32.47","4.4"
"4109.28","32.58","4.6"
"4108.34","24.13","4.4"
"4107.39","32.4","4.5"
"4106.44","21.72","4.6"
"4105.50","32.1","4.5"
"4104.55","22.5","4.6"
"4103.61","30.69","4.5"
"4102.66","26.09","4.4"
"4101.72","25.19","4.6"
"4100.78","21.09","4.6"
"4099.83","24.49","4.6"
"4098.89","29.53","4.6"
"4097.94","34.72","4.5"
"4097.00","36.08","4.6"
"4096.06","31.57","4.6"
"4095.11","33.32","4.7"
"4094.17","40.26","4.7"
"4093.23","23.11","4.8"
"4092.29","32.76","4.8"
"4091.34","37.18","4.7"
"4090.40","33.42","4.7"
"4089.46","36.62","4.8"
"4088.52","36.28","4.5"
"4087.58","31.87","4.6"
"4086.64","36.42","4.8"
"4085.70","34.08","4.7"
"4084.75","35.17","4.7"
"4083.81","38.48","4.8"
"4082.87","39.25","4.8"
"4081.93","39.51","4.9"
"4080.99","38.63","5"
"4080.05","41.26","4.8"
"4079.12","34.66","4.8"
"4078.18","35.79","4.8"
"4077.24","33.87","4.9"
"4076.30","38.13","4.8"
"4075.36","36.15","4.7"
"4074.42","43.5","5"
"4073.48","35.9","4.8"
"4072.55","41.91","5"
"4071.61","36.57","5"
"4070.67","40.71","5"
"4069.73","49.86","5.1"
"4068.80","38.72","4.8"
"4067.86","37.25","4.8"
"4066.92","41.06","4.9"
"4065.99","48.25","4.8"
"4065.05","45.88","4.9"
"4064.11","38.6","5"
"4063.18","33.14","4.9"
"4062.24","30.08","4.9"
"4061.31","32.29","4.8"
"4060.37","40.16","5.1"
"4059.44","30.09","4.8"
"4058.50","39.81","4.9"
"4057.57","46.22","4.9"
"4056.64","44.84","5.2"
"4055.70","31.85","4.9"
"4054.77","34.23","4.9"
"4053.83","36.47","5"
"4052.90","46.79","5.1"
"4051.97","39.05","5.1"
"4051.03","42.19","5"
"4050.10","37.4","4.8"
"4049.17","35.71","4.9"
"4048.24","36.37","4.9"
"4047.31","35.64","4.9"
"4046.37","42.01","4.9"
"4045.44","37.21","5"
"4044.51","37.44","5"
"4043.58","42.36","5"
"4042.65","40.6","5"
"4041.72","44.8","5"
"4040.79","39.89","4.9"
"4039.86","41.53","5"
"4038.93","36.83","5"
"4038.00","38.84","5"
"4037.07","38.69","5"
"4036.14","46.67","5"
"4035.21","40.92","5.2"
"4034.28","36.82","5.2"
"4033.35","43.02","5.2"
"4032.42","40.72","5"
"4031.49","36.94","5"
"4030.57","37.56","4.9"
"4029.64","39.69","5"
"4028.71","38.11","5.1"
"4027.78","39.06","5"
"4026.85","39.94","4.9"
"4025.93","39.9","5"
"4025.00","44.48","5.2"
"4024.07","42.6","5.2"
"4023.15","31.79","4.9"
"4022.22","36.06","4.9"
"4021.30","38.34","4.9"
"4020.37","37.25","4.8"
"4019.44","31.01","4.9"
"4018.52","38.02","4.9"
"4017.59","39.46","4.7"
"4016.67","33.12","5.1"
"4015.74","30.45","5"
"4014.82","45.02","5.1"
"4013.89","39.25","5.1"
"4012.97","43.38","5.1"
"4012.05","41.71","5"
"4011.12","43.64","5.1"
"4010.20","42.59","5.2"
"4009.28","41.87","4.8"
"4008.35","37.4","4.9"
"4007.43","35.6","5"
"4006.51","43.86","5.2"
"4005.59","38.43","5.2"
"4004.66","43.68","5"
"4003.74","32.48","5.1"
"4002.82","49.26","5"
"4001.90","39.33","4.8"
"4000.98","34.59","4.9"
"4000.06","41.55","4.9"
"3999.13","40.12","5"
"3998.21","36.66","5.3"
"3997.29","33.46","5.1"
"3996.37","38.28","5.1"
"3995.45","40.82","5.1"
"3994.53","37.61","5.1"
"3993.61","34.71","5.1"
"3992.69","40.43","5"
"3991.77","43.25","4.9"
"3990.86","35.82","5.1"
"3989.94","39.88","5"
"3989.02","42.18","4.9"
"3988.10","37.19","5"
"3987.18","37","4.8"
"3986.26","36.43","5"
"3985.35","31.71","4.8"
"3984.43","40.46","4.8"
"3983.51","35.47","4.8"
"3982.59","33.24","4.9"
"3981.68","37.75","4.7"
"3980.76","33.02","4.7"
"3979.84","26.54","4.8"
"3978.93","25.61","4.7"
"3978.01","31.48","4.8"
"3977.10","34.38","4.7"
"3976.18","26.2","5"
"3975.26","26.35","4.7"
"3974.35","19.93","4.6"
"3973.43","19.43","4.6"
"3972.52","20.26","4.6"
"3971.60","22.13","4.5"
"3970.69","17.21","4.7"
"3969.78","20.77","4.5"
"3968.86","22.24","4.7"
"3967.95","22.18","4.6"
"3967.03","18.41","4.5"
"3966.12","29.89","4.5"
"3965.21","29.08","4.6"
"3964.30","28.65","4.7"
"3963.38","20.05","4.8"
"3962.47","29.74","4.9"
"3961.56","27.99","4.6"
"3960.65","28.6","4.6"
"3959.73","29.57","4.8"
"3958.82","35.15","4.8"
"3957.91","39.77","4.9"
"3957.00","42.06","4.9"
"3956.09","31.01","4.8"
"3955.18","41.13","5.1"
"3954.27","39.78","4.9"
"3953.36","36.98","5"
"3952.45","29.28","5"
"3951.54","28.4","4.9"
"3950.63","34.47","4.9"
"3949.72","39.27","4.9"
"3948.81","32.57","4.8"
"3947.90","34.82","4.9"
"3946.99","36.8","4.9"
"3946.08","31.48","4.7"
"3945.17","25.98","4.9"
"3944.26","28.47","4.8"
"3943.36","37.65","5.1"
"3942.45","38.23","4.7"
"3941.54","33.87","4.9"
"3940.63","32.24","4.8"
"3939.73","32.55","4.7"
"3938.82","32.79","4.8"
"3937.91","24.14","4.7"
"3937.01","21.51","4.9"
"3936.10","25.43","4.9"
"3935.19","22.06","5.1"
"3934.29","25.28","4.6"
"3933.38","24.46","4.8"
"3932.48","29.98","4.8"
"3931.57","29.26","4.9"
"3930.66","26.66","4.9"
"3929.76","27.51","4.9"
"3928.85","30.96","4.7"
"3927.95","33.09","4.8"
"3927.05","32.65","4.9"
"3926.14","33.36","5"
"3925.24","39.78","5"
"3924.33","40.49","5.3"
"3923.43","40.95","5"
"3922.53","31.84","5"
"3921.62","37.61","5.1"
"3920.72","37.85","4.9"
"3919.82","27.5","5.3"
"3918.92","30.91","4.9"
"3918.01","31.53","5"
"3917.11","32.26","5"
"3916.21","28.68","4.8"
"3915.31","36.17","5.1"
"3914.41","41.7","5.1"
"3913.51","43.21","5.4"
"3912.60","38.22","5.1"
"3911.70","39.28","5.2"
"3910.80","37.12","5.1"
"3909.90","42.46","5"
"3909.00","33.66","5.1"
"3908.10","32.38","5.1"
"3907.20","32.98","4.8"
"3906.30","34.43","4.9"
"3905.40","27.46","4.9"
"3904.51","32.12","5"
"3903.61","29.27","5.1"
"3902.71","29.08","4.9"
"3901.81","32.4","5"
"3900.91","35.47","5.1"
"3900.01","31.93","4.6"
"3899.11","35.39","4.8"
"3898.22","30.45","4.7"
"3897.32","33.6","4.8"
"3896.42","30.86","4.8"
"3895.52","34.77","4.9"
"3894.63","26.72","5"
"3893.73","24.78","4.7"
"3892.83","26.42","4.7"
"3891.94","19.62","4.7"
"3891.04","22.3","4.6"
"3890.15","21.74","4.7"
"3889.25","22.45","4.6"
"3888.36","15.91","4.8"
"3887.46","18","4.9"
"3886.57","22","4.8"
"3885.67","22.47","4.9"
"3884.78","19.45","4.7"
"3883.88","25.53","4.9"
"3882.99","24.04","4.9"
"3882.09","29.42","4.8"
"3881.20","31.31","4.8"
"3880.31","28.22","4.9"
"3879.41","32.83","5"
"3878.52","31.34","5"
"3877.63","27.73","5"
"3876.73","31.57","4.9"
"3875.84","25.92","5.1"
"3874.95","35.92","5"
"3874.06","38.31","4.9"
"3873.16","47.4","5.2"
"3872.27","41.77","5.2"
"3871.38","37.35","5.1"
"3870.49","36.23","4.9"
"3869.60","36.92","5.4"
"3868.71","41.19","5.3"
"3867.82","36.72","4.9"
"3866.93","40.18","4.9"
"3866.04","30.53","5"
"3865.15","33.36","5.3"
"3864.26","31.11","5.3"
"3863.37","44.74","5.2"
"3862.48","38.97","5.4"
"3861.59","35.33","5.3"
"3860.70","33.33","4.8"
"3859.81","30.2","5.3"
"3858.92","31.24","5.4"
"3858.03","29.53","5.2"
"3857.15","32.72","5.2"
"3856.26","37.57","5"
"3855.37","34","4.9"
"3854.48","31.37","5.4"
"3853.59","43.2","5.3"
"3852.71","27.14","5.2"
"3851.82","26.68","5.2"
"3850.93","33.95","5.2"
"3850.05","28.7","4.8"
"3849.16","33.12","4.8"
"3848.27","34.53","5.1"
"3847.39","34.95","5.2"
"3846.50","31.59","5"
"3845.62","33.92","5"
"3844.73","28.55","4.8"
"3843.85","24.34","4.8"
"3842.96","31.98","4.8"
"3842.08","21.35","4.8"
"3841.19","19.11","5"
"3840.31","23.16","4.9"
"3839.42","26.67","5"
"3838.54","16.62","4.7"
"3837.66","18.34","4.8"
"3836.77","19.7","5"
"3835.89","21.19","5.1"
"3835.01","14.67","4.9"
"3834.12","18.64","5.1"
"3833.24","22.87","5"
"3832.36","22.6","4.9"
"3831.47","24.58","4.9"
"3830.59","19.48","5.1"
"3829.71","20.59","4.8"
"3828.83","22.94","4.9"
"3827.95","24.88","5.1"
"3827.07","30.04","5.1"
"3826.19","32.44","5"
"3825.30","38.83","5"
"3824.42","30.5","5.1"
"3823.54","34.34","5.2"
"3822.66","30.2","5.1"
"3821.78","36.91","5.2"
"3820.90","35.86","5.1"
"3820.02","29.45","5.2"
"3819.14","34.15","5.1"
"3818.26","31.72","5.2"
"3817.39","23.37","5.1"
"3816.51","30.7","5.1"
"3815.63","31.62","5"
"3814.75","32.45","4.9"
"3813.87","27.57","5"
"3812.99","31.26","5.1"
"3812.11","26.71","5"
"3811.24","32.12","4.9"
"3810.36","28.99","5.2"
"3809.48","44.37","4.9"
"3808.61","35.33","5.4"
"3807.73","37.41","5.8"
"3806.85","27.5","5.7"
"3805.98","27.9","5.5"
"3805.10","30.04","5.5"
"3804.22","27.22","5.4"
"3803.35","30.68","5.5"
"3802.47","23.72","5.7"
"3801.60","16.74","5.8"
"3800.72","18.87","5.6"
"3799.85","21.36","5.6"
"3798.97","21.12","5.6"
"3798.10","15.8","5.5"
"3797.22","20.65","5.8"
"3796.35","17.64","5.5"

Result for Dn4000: 1.29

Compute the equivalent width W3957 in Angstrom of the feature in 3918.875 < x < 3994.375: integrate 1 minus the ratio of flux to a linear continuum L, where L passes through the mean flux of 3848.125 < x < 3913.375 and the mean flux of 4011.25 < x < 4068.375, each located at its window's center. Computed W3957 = 8.1 Angstrom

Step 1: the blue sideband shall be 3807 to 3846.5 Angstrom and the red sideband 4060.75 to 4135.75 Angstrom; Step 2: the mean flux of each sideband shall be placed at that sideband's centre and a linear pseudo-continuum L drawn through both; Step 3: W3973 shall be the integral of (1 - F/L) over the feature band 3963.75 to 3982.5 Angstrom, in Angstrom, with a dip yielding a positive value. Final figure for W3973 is 3.7 Angstrom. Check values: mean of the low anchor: 27.8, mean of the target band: 25.7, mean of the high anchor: 35.5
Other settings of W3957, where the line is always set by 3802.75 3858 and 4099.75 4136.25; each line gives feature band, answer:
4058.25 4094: -4.11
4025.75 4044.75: -4.27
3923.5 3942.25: 0.35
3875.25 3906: 2.61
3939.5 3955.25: -1.45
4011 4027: -3.01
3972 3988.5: 0.55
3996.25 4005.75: -2.03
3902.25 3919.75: -2.18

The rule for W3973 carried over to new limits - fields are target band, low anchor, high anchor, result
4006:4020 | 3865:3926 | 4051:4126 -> -2.1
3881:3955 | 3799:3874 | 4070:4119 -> 0.7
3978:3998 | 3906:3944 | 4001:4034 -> 0.6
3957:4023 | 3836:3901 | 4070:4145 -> -2.2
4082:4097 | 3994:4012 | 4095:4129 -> -0.3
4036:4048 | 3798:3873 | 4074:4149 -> -2.1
